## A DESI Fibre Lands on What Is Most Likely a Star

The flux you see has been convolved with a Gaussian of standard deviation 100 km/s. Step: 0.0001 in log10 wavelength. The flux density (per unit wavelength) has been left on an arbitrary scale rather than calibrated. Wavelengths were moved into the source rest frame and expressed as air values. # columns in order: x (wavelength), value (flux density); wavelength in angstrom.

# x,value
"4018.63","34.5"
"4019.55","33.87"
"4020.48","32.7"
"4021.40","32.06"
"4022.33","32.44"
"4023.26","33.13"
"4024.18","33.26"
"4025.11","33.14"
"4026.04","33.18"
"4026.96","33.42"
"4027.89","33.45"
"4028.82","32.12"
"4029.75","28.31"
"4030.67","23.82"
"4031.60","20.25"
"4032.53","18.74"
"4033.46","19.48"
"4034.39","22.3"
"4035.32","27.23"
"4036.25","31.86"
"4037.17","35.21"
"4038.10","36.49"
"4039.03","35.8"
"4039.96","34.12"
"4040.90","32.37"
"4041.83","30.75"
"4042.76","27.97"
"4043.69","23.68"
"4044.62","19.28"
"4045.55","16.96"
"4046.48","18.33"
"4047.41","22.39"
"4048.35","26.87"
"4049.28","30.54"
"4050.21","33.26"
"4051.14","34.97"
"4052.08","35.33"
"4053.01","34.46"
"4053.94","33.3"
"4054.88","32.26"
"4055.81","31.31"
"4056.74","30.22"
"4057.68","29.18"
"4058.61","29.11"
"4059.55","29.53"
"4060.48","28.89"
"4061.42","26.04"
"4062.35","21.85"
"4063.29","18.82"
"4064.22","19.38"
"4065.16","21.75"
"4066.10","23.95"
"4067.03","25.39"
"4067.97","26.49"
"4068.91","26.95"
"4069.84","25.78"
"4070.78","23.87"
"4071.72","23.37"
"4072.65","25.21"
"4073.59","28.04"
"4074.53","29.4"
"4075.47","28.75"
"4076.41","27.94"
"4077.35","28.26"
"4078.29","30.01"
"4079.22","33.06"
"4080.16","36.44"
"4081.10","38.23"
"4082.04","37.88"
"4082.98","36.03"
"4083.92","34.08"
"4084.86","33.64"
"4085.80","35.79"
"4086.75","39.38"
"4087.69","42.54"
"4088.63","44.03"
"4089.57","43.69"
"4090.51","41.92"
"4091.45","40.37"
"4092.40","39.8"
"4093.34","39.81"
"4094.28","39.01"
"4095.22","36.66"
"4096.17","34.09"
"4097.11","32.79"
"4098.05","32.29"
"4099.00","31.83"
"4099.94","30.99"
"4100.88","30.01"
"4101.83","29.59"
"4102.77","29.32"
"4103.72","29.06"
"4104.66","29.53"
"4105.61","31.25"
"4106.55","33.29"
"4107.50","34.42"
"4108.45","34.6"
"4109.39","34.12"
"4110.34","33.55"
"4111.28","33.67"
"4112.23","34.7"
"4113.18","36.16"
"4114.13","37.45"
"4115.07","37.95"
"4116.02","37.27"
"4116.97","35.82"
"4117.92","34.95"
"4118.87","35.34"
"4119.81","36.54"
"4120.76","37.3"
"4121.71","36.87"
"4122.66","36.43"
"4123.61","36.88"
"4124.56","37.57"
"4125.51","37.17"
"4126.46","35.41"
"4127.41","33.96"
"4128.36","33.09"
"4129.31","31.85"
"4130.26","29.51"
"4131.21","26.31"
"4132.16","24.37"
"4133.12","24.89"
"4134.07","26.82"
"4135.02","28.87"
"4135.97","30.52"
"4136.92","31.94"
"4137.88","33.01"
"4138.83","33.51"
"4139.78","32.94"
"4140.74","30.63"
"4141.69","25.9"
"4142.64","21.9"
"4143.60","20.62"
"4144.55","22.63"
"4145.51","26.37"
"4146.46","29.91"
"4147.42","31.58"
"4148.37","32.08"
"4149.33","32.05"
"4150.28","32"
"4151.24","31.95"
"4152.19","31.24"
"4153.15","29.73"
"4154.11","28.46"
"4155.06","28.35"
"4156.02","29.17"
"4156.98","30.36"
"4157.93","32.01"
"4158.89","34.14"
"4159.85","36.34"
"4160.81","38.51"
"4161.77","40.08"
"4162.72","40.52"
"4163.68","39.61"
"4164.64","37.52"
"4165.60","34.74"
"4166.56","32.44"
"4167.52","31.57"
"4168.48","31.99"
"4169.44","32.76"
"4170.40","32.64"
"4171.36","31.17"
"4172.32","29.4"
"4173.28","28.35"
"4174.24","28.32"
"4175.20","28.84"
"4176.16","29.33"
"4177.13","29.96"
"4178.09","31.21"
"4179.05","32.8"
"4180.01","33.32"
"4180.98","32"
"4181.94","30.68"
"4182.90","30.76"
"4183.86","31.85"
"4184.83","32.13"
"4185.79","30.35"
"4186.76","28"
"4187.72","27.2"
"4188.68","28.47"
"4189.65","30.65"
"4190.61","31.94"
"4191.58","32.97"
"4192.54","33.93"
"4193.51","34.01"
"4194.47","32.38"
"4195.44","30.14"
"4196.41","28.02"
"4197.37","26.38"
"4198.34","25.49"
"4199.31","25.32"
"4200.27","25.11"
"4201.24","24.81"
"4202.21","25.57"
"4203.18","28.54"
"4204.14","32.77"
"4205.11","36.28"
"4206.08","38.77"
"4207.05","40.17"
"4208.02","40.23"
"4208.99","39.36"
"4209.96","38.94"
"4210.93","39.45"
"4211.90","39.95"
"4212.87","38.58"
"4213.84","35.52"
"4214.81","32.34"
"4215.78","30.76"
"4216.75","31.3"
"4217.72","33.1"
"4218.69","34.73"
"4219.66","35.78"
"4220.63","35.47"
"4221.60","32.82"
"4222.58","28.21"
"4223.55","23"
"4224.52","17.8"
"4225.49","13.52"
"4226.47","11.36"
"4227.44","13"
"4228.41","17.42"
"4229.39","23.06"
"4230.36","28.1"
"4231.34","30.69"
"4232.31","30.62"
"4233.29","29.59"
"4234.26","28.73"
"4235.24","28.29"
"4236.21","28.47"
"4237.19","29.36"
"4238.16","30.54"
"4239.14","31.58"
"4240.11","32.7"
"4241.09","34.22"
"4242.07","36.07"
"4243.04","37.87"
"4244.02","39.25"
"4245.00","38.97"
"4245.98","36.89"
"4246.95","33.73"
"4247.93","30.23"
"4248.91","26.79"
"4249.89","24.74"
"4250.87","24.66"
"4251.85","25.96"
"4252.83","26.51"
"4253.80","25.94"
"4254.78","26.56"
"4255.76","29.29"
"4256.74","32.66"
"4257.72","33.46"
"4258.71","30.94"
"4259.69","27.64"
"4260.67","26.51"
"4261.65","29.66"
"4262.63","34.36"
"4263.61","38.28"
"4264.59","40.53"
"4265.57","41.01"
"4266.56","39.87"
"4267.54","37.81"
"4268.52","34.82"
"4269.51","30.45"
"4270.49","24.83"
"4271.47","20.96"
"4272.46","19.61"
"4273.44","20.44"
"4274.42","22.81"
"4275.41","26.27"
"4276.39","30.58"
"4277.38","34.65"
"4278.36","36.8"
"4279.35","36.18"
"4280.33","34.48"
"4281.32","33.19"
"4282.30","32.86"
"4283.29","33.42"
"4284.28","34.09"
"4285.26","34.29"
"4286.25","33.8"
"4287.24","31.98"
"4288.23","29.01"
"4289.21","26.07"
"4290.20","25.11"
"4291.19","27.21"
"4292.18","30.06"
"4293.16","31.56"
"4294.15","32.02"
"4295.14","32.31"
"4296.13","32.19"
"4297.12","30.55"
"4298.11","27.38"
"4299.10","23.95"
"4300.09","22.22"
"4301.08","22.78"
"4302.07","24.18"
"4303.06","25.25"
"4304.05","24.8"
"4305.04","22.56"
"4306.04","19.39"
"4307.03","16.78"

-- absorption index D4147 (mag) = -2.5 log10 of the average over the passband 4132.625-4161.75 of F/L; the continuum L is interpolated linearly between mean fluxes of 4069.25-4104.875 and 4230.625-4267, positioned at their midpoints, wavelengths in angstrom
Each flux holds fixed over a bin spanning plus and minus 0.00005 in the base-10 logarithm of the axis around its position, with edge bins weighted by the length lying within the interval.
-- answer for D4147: 0.09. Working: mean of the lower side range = 33.5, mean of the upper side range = 31.7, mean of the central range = 30.1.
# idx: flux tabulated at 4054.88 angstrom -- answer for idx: 32.26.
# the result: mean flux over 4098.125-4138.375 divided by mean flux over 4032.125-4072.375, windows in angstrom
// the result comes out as 1.20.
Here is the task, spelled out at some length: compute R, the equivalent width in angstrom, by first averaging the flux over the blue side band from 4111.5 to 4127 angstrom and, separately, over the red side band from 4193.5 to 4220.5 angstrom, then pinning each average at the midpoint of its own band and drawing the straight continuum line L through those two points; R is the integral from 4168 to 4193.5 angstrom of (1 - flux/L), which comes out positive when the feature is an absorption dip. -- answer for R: 2.37 angstrom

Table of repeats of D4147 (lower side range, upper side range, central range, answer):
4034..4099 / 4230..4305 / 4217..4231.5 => 0.21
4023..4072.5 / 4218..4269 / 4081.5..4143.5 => -0.19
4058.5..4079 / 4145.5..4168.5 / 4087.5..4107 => -0.24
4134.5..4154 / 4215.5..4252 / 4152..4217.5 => -0.11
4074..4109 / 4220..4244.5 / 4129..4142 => 0.11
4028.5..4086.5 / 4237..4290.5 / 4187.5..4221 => -0.08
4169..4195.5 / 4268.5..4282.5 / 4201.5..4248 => -0.04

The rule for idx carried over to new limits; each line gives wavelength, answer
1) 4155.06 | 28.35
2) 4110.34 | 33.55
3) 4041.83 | 30.75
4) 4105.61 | 31.25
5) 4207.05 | 40.17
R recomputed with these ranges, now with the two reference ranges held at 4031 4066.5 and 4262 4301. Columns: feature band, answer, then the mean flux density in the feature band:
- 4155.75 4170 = -2.79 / 34.9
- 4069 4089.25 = -3.28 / 32.5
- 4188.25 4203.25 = 0.32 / 29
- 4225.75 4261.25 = 1.72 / 28.9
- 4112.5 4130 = -4.53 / 35.9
